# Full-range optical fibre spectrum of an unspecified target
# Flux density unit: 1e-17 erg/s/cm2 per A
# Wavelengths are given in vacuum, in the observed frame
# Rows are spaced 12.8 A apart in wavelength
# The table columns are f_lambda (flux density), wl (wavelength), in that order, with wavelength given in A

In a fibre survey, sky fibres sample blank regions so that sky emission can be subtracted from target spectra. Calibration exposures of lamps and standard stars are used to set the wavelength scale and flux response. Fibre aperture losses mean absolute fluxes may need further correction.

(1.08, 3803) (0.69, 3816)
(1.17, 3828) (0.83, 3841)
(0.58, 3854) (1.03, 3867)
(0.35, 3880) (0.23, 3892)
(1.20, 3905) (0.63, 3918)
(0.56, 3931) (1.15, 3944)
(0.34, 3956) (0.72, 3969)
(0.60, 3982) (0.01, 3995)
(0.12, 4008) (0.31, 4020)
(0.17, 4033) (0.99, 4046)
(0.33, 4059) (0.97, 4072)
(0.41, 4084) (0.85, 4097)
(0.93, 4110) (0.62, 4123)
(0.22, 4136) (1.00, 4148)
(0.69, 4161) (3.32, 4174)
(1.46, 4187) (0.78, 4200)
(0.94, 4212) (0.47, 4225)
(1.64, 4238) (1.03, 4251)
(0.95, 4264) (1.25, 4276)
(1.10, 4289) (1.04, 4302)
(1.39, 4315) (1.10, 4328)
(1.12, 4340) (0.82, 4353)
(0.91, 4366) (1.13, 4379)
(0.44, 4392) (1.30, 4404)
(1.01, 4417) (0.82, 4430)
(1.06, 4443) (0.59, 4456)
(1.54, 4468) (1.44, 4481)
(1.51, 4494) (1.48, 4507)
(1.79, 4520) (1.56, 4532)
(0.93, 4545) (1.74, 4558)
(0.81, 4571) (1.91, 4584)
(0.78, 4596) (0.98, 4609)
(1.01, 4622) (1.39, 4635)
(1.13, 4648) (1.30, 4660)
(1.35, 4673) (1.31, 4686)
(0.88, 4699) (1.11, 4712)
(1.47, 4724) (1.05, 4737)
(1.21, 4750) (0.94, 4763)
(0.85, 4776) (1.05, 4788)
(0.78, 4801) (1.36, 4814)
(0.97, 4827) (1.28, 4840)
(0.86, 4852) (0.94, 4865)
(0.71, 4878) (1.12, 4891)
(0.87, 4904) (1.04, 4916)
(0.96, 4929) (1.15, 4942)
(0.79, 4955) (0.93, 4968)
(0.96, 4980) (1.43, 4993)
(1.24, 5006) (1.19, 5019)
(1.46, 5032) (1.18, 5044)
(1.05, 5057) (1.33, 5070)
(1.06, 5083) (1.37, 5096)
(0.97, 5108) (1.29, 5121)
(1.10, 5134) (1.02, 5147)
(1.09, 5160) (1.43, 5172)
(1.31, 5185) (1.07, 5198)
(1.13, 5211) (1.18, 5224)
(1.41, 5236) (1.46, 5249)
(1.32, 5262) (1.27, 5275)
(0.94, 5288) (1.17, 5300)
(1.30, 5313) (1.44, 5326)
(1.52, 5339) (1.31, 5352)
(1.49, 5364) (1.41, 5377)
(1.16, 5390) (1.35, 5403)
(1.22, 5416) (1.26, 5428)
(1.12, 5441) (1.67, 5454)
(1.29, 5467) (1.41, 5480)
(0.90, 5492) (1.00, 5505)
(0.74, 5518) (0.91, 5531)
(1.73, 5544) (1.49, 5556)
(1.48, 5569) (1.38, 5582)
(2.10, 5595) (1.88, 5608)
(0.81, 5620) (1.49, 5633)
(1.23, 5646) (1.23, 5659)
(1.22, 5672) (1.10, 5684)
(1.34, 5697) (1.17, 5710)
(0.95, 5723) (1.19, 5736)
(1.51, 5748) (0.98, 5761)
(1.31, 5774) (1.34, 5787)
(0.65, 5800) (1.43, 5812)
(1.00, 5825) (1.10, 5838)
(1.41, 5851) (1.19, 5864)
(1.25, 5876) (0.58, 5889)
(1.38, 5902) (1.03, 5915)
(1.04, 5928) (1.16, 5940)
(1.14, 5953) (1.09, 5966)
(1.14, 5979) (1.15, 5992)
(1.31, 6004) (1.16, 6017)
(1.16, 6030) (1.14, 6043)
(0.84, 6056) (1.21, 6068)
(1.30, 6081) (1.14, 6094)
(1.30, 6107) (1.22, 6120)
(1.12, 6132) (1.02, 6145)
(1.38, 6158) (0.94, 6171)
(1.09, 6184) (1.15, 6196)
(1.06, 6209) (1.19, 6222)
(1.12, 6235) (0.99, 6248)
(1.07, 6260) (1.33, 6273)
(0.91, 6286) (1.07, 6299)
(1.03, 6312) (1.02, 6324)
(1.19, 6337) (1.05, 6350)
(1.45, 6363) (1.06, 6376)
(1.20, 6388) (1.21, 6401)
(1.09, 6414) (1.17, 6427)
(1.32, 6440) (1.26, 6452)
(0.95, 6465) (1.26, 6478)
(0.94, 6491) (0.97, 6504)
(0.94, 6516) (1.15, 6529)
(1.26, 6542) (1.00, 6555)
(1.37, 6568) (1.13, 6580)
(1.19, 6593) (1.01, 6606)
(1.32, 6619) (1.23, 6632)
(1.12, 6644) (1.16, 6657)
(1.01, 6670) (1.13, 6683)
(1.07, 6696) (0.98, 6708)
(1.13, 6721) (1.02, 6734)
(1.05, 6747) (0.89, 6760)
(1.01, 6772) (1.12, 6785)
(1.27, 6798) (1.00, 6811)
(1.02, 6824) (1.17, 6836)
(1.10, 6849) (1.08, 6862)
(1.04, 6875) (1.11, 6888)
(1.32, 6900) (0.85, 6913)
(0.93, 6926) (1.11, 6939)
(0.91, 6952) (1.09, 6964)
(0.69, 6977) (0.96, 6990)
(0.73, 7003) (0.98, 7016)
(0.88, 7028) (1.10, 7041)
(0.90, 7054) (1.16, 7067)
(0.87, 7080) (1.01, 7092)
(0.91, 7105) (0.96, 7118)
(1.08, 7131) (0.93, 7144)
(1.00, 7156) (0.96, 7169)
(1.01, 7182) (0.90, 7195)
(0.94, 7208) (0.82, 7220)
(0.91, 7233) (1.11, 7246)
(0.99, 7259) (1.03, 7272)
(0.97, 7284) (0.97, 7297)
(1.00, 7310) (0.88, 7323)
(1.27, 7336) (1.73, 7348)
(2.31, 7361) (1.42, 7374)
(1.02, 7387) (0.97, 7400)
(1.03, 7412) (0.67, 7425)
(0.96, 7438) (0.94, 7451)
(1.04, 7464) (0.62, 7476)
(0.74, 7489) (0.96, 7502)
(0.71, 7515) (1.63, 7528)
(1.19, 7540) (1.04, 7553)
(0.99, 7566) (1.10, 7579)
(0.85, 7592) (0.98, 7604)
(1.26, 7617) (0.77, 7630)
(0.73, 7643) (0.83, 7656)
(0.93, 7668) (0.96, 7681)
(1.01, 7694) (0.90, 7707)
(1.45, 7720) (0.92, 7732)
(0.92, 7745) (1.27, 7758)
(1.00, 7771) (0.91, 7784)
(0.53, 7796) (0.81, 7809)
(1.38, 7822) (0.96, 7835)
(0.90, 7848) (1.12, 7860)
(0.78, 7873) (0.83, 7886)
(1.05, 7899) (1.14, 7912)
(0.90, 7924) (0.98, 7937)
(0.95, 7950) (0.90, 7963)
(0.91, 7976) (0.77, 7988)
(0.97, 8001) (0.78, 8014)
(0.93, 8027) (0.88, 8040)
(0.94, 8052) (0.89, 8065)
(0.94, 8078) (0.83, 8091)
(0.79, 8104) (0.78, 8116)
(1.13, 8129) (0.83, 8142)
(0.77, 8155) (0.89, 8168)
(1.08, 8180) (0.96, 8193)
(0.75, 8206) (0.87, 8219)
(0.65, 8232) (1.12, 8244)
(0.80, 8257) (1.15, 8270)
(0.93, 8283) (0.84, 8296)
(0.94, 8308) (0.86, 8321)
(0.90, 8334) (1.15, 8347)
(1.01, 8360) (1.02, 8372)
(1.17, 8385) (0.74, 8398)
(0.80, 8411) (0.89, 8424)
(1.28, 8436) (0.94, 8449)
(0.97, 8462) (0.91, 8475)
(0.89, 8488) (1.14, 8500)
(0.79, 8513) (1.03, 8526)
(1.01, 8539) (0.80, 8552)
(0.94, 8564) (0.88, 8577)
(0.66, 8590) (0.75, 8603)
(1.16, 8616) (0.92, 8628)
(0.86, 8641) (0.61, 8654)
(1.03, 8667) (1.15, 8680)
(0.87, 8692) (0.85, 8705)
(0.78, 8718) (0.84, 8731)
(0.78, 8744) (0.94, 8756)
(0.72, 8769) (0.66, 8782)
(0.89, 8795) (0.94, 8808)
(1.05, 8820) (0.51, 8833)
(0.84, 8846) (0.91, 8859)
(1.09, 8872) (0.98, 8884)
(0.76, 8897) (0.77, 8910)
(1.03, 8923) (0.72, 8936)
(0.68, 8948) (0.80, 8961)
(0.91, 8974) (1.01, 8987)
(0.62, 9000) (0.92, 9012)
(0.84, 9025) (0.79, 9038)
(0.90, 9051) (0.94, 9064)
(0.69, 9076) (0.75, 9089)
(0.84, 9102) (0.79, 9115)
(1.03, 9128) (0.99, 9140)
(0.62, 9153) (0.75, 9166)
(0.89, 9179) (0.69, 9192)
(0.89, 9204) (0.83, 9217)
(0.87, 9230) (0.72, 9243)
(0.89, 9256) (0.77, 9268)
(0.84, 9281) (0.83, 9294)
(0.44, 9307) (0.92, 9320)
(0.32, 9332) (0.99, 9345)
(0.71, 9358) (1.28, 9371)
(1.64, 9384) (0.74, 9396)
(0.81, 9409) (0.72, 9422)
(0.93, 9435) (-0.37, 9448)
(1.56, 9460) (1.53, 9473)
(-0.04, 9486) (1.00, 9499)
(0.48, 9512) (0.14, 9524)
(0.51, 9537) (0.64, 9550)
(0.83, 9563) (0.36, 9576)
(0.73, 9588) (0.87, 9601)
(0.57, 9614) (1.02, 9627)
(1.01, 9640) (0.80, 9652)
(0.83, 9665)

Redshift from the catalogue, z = 0.120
